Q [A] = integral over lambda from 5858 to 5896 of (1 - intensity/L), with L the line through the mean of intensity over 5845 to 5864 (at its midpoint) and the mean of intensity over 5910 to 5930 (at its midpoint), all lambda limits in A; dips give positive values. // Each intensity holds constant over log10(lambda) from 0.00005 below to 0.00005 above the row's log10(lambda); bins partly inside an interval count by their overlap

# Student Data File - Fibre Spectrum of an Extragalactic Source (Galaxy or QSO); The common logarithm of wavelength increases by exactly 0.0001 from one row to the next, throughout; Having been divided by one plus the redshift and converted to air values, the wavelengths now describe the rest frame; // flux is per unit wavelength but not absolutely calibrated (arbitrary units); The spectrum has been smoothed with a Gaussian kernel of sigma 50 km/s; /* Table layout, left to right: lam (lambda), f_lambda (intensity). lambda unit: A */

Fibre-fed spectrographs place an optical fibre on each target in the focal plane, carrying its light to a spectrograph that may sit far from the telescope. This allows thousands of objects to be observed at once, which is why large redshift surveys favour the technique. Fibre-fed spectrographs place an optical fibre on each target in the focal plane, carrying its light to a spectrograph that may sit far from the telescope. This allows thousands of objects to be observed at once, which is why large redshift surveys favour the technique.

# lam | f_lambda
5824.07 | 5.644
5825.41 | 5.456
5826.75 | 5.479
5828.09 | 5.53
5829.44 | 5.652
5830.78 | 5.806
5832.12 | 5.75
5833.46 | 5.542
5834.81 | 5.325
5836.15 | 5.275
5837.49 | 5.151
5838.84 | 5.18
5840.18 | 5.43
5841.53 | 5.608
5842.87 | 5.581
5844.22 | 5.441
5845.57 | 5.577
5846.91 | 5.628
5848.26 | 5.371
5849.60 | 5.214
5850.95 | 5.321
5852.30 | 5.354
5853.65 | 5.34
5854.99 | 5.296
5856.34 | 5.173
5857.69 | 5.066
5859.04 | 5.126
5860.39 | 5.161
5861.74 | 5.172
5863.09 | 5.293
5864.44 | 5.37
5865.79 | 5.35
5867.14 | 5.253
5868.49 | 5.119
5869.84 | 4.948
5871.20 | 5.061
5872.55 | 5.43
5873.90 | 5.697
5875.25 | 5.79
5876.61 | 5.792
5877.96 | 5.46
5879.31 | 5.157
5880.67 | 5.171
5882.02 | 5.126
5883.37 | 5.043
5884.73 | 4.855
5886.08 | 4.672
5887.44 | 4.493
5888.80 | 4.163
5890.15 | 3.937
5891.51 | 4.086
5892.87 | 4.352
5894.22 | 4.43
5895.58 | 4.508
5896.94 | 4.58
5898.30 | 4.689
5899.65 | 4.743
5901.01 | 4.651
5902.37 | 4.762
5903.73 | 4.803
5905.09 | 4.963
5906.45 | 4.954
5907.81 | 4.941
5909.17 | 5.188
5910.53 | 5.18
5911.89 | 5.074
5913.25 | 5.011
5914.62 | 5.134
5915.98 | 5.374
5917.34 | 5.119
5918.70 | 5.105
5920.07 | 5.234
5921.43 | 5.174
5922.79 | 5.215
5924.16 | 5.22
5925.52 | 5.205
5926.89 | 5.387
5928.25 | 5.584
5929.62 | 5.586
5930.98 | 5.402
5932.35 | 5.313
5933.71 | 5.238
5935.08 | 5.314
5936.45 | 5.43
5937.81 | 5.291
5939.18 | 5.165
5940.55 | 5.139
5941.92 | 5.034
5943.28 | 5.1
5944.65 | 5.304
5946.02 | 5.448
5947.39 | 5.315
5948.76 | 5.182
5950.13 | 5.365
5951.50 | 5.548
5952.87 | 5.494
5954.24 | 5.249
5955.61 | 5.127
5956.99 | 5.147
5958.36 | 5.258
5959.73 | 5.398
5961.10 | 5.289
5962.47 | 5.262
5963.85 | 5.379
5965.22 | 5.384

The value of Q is 1.9 A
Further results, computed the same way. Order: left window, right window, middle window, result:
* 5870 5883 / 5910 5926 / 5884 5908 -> 3.2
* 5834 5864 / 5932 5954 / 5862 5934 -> 3.6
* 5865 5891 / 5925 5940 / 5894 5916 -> 1.4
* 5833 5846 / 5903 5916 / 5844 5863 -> 0.1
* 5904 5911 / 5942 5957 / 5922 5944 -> -0.4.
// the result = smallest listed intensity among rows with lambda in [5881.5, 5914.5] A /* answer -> 3.937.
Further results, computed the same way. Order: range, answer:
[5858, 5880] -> 4.948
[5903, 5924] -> 4.803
